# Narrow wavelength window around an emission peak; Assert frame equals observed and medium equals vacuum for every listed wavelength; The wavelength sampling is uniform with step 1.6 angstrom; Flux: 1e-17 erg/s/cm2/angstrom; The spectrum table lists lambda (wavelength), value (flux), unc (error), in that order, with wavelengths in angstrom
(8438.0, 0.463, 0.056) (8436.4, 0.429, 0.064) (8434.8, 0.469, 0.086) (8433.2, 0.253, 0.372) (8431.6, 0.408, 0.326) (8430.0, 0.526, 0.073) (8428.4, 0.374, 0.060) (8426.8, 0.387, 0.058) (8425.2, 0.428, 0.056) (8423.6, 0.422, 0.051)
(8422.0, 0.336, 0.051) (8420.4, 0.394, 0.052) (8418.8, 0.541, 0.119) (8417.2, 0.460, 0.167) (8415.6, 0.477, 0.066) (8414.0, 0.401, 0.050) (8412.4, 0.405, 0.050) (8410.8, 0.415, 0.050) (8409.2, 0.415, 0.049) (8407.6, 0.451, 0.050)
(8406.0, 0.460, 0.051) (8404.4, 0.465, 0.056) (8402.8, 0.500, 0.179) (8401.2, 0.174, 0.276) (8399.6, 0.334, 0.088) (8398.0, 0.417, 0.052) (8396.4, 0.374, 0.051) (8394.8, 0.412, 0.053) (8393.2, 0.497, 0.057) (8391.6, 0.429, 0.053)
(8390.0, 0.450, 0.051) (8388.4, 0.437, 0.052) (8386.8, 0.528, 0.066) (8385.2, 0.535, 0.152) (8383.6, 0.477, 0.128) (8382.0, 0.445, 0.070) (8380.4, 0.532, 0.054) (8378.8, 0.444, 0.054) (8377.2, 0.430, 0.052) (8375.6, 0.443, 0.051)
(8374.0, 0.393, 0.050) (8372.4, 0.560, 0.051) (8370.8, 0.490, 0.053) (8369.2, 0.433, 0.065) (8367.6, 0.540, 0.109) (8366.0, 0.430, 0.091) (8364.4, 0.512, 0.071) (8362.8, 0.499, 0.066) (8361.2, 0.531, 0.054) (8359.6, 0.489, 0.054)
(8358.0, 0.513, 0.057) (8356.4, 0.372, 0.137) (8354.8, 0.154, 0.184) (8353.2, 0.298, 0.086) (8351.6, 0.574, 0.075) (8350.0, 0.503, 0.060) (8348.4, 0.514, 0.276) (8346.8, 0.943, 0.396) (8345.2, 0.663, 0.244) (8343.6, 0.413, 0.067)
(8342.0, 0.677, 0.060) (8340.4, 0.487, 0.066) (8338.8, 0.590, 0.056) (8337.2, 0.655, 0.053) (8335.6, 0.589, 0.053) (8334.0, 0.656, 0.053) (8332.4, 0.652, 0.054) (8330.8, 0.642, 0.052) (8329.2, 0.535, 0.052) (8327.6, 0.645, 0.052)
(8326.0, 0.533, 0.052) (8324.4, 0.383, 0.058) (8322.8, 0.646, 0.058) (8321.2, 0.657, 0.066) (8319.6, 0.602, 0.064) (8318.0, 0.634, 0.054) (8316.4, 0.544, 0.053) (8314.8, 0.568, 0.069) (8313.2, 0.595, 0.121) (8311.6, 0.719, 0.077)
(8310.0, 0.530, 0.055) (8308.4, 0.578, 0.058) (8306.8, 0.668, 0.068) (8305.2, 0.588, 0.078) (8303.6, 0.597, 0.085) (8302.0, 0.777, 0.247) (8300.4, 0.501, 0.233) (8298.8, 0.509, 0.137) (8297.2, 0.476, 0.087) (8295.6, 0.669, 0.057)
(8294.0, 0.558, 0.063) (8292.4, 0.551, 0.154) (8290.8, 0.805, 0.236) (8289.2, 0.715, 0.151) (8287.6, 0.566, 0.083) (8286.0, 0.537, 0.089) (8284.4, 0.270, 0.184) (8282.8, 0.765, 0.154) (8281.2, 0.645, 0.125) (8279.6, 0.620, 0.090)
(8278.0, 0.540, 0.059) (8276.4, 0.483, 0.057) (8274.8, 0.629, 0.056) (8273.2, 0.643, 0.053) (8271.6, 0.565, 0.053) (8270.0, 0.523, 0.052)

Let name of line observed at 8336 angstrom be Mg II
